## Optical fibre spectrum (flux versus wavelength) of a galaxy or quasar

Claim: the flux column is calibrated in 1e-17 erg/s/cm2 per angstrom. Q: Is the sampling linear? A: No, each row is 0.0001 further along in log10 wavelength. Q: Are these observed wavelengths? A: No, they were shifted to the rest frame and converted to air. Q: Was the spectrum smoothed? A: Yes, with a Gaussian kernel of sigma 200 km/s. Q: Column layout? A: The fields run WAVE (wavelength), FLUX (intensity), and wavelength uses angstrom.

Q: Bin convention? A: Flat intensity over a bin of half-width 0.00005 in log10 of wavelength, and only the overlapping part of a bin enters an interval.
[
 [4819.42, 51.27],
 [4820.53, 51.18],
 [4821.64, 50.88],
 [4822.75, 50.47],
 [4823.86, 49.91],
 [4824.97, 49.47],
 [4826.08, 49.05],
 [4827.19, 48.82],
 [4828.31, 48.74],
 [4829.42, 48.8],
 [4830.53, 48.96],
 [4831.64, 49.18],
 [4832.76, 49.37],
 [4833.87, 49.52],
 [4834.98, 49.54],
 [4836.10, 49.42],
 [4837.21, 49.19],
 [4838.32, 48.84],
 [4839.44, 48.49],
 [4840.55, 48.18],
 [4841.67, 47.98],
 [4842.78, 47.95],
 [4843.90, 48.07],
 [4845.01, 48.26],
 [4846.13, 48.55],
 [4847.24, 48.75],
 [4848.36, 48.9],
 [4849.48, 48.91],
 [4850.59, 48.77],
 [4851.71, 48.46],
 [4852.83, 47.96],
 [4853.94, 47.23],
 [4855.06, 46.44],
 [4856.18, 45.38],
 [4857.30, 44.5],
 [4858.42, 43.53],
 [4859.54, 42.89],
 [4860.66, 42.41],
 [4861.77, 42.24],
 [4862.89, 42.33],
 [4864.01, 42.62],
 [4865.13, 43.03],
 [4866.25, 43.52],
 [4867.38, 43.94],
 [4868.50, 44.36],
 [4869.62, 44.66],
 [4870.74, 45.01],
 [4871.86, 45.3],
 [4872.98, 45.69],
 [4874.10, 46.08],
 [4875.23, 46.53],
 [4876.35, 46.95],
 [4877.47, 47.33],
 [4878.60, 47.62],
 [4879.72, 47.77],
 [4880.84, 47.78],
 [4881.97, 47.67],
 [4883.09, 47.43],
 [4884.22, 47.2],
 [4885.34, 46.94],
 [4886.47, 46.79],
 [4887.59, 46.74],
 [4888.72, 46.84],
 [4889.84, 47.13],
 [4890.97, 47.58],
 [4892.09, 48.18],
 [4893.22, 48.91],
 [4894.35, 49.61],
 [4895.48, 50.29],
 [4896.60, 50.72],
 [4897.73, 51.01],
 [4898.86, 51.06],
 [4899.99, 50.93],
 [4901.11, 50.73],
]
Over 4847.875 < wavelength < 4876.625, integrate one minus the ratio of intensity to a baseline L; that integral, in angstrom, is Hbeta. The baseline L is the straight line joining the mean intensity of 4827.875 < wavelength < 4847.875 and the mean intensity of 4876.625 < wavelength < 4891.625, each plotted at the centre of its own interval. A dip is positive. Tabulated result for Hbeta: 1.6 angstrom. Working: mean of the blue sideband 48.8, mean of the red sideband 47.3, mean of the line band 45.3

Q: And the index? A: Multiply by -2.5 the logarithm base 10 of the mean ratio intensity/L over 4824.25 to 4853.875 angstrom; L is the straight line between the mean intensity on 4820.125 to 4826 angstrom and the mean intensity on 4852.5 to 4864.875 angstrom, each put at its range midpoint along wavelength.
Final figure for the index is -0.028 mag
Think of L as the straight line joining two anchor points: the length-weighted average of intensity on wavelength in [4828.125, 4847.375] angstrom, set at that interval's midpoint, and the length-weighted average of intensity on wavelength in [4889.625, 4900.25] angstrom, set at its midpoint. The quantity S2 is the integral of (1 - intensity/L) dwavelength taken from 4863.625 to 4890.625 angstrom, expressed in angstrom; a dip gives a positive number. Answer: 1.8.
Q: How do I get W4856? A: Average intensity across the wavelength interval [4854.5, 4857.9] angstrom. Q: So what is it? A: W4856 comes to 45.3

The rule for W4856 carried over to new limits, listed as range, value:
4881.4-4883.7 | 47.4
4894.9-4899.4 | 50.8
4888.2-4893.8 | 47.8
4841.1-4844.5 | 48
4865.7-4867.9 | 43.5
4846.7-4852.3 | 48.7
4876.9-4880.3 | 47.6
